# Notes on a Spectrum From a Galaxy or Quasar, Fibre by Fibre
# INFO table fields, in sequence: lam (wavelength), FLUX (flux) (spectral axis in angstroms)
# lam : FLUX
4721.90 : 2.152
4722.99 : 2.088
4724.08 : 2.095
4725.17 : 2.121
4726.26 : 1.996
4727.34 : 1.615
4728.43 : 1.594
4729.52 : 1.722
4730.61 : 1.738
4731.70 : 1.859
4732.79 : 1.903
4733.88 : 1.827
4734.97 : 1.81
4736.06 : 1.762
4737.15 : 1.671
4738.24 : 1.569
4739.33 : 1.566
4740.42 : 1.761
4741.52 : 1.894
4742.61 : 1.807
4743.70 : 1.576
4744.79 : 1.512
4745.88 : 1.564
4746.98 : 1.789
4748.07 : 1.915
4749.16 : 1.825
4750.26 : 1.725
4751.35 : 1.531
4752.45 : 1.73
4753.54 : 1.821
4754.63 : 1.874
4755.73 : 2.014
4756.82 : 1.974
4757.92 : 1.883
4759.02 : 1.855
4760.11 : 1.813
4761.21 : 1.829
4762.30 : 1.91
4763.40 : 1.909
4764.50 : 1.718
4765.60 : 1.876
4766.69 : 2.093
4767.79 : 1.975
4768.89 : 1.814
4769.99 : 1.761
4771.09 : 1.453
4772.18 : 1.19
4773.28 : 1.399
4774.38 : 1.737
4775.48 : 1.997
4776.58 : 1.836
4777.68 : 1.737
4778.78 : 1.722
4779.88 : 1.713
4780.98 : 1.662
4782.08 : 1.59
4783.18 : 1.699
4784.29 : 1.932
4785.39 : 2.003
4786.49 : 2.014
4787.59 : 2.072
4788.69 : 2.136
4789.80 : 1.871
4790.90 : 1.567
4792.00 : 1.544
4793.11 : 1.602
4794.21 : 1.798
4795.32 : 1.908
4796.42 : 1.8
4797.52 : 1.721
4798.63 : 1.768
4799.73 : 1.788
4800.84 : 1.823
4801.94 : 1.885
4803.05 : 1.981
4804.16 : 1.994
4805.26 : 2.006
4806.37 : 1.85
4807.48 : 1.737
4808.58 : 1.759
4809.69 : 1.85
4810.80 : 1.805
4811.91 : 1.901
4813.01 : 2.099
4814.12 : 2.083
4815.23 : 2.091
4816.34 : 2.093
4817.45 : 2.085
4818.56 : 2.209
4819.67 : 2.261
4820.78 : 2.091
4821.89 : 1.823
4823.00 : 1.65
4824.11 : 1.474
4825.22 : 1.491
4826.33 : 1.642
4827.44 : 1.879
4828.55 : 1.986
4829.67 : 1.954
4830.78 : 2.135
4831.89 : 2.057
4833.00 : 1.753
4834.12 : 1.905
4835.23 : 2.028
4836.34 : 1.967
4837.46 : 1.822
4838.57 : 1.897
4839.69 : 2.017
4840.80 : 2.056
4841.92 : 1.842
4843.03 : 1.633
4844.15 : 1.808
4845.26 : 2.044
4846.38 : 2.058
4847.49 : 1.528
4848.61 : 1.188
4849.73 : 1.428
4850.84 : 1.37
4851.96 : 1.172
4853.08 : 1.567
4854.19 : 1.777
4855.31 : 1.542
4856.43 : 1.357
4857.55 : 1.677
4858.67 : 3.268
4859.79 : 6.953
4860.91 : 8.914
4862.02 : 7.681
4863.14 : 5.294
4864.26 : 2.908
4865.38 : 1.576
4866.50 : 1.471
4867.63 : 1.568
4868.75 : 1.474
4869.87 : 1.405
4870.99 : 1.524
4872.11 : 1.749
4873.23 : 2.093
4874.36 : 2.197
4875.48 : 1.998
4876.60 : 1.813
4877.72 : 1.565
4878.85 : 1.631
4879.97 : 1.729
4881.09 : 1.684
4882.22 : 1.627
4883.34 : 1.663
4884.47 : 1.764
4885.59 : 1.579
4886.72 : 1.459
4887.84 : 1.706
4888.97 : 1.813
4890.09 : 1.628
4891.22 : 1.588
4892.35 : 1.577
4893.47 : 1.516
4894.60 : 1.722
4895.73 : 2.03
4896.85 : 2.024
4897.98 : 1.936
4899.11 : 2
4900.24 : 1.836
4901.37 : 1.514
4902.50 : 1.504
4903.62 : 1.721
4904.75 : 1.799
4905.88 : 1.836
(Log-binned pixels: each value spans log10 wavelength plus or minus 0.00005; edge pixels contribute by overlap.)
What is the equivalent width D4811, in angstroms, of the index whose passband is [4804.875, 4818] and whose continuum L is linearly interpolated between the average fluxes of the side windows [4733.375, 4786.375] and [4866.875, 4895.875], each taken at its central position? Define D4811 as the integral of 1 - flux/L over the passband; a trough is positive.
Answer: -1.6 angstroms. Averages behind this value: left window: 1.77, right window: 1.69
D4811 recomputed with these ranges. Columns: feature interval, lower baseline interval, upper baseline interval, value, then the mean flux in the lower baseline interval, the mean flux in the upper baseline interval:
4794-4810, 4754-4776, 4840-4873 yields 1.76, 1.8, 2.47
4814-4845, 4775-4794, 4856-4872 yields 8.59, 1.8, 3.33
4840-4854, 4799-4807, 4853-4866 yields 7.09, 1.9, 3.78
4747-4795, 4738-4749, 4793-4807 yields -0.58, 1.7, 1.85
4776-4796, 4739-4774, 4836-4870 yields 1.81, 1.76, 2.48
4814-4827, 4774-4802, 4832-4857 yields -1.13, 1.8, 1.72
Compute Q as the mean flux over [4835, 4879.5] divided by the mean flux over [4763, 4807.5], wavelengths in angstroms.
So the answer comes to 1.3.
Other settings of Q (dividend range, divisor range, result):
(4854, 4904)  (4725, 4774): 1.27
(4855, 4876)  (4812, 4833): 1.54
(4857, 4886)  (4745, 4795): 1.48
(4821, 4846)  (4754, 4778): 1.03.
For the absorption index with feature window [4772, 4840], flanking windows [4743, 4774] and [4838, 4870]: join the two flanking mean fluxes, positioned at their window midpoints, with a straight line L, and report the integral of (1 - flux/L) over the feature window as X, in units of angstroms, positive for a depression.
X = 8.8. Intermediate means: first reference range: 1.76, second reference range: 2.51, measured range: 1.86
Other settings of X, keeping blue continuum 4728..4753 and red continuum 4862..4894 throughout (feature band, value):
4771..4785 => 0.8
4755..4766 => -0.8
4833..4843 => -0.2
